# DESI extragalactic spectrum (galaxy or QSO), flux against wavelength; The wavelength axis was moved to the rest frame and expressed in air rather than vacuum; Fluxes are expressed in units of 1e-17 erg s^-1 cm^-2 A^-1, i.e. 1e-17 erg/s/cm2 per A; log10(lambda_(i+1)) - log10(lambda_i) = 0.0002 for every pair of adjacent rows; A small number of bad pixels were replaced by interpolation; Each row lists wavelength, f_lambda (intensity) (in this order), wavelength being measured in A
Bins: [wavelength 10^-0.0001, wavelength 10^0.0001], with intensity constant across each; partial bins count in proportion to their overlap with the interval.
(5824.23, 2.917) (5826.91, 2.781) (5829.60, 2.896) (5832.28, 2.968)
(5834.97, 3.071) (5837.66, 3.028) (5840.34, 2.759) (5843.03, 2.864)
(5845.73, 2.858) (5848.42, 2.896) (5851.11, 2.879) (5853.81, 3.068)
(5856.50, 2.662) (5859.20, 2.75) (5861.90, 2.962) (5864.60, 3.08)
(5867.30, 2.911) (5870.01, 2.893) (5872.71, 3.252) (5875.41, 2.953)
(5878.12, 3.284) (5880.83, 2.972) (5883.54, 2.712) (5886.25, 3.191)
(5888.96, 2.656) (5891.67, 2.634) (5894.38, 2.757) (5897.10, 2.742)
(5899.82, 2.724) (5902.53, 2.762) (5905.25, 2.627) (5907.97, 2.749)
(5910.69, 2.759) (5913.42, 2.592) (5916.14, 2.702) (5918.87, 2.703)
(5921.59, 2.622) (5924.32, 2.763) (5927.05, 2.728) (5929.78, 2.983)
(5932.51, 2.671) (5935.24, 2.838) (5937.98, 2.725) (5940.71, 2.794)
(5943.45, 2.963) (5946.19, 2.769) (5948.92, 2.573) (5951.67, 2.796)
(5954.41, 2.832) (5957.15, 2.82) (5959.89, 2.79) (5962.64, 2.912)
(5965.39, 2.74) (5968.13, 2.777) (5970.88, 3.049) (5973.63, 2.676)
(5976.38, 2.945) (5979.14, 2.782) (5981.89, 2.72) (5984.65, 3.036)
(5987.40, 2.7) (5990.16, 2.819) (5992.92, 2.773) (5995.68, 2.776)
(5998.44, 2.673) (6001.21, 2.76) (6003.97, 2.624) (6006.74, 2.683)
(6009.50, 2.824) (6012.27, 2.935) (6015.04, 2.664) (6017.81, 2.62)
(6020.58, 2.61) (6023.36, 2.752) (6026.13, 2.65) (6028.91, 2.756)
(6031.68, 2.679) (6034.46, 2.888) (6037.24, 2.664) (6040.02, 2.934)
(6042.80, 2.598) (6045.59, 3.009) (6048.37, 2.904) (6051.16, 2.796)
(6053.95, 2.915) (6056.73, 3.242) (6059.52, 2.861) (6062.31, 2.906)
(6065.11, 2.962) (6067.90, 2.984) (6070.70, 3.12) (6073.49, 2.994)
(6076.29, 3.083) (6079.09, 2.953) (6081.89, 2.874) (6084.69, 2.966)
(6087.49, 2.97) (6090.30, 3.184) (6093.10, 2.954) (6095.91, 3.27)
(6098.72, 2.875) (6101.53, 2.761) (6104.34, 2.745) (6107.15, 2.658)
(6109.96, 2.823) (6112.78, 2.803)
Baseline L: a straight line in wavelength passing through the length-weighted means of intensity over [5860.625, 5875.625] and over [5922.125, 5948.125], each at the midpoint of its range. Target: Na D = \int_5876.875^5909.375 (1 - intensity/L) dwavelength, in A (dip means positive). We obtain 1.3 A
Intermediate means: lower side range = 3.01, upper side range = 2.79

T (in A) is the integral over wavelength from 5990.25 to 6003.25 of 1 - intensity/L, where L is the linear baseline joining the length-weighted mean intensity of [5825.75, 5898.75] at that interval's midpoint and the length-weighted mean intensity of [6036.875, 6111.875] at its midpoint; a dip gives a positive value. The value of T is 0.77 A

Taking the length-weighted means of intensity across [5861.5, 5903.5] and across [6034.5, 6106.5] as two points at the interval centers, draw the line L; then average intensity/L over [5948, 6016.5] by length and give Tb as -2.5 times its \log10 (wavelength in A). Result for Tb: 0.05 mag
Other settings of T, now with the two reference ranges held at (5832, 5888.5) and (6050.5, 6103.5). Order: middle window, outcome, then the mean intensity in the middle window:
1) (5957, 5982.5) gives 1.2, 2.82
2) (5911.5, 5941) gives 2.2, 2.74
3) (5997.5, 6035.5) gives 3.2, 2.72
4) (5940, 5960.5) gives 1.2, 2.79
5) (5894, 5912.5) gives 1.4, 2.73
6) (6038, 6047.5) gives 0.4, 2.84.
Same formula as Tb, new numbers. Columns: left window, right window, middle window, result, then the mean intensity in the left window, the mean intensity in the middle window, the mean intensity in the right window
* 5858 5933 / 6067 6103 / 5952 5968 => 0.027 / 2.83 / 2.82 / 3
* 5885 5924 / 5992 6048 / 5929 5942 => -0.024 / 2.73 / 2.79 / 2.75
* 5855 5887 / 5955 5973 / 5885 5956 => 0.055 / 2.96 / 2.76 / 2.84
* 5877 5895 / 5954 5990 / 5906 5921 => 0.068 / 2.89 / 2.69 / 2.83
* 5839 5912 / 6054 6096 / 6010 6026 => 0.096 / 2.87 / 2.72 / 3.01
